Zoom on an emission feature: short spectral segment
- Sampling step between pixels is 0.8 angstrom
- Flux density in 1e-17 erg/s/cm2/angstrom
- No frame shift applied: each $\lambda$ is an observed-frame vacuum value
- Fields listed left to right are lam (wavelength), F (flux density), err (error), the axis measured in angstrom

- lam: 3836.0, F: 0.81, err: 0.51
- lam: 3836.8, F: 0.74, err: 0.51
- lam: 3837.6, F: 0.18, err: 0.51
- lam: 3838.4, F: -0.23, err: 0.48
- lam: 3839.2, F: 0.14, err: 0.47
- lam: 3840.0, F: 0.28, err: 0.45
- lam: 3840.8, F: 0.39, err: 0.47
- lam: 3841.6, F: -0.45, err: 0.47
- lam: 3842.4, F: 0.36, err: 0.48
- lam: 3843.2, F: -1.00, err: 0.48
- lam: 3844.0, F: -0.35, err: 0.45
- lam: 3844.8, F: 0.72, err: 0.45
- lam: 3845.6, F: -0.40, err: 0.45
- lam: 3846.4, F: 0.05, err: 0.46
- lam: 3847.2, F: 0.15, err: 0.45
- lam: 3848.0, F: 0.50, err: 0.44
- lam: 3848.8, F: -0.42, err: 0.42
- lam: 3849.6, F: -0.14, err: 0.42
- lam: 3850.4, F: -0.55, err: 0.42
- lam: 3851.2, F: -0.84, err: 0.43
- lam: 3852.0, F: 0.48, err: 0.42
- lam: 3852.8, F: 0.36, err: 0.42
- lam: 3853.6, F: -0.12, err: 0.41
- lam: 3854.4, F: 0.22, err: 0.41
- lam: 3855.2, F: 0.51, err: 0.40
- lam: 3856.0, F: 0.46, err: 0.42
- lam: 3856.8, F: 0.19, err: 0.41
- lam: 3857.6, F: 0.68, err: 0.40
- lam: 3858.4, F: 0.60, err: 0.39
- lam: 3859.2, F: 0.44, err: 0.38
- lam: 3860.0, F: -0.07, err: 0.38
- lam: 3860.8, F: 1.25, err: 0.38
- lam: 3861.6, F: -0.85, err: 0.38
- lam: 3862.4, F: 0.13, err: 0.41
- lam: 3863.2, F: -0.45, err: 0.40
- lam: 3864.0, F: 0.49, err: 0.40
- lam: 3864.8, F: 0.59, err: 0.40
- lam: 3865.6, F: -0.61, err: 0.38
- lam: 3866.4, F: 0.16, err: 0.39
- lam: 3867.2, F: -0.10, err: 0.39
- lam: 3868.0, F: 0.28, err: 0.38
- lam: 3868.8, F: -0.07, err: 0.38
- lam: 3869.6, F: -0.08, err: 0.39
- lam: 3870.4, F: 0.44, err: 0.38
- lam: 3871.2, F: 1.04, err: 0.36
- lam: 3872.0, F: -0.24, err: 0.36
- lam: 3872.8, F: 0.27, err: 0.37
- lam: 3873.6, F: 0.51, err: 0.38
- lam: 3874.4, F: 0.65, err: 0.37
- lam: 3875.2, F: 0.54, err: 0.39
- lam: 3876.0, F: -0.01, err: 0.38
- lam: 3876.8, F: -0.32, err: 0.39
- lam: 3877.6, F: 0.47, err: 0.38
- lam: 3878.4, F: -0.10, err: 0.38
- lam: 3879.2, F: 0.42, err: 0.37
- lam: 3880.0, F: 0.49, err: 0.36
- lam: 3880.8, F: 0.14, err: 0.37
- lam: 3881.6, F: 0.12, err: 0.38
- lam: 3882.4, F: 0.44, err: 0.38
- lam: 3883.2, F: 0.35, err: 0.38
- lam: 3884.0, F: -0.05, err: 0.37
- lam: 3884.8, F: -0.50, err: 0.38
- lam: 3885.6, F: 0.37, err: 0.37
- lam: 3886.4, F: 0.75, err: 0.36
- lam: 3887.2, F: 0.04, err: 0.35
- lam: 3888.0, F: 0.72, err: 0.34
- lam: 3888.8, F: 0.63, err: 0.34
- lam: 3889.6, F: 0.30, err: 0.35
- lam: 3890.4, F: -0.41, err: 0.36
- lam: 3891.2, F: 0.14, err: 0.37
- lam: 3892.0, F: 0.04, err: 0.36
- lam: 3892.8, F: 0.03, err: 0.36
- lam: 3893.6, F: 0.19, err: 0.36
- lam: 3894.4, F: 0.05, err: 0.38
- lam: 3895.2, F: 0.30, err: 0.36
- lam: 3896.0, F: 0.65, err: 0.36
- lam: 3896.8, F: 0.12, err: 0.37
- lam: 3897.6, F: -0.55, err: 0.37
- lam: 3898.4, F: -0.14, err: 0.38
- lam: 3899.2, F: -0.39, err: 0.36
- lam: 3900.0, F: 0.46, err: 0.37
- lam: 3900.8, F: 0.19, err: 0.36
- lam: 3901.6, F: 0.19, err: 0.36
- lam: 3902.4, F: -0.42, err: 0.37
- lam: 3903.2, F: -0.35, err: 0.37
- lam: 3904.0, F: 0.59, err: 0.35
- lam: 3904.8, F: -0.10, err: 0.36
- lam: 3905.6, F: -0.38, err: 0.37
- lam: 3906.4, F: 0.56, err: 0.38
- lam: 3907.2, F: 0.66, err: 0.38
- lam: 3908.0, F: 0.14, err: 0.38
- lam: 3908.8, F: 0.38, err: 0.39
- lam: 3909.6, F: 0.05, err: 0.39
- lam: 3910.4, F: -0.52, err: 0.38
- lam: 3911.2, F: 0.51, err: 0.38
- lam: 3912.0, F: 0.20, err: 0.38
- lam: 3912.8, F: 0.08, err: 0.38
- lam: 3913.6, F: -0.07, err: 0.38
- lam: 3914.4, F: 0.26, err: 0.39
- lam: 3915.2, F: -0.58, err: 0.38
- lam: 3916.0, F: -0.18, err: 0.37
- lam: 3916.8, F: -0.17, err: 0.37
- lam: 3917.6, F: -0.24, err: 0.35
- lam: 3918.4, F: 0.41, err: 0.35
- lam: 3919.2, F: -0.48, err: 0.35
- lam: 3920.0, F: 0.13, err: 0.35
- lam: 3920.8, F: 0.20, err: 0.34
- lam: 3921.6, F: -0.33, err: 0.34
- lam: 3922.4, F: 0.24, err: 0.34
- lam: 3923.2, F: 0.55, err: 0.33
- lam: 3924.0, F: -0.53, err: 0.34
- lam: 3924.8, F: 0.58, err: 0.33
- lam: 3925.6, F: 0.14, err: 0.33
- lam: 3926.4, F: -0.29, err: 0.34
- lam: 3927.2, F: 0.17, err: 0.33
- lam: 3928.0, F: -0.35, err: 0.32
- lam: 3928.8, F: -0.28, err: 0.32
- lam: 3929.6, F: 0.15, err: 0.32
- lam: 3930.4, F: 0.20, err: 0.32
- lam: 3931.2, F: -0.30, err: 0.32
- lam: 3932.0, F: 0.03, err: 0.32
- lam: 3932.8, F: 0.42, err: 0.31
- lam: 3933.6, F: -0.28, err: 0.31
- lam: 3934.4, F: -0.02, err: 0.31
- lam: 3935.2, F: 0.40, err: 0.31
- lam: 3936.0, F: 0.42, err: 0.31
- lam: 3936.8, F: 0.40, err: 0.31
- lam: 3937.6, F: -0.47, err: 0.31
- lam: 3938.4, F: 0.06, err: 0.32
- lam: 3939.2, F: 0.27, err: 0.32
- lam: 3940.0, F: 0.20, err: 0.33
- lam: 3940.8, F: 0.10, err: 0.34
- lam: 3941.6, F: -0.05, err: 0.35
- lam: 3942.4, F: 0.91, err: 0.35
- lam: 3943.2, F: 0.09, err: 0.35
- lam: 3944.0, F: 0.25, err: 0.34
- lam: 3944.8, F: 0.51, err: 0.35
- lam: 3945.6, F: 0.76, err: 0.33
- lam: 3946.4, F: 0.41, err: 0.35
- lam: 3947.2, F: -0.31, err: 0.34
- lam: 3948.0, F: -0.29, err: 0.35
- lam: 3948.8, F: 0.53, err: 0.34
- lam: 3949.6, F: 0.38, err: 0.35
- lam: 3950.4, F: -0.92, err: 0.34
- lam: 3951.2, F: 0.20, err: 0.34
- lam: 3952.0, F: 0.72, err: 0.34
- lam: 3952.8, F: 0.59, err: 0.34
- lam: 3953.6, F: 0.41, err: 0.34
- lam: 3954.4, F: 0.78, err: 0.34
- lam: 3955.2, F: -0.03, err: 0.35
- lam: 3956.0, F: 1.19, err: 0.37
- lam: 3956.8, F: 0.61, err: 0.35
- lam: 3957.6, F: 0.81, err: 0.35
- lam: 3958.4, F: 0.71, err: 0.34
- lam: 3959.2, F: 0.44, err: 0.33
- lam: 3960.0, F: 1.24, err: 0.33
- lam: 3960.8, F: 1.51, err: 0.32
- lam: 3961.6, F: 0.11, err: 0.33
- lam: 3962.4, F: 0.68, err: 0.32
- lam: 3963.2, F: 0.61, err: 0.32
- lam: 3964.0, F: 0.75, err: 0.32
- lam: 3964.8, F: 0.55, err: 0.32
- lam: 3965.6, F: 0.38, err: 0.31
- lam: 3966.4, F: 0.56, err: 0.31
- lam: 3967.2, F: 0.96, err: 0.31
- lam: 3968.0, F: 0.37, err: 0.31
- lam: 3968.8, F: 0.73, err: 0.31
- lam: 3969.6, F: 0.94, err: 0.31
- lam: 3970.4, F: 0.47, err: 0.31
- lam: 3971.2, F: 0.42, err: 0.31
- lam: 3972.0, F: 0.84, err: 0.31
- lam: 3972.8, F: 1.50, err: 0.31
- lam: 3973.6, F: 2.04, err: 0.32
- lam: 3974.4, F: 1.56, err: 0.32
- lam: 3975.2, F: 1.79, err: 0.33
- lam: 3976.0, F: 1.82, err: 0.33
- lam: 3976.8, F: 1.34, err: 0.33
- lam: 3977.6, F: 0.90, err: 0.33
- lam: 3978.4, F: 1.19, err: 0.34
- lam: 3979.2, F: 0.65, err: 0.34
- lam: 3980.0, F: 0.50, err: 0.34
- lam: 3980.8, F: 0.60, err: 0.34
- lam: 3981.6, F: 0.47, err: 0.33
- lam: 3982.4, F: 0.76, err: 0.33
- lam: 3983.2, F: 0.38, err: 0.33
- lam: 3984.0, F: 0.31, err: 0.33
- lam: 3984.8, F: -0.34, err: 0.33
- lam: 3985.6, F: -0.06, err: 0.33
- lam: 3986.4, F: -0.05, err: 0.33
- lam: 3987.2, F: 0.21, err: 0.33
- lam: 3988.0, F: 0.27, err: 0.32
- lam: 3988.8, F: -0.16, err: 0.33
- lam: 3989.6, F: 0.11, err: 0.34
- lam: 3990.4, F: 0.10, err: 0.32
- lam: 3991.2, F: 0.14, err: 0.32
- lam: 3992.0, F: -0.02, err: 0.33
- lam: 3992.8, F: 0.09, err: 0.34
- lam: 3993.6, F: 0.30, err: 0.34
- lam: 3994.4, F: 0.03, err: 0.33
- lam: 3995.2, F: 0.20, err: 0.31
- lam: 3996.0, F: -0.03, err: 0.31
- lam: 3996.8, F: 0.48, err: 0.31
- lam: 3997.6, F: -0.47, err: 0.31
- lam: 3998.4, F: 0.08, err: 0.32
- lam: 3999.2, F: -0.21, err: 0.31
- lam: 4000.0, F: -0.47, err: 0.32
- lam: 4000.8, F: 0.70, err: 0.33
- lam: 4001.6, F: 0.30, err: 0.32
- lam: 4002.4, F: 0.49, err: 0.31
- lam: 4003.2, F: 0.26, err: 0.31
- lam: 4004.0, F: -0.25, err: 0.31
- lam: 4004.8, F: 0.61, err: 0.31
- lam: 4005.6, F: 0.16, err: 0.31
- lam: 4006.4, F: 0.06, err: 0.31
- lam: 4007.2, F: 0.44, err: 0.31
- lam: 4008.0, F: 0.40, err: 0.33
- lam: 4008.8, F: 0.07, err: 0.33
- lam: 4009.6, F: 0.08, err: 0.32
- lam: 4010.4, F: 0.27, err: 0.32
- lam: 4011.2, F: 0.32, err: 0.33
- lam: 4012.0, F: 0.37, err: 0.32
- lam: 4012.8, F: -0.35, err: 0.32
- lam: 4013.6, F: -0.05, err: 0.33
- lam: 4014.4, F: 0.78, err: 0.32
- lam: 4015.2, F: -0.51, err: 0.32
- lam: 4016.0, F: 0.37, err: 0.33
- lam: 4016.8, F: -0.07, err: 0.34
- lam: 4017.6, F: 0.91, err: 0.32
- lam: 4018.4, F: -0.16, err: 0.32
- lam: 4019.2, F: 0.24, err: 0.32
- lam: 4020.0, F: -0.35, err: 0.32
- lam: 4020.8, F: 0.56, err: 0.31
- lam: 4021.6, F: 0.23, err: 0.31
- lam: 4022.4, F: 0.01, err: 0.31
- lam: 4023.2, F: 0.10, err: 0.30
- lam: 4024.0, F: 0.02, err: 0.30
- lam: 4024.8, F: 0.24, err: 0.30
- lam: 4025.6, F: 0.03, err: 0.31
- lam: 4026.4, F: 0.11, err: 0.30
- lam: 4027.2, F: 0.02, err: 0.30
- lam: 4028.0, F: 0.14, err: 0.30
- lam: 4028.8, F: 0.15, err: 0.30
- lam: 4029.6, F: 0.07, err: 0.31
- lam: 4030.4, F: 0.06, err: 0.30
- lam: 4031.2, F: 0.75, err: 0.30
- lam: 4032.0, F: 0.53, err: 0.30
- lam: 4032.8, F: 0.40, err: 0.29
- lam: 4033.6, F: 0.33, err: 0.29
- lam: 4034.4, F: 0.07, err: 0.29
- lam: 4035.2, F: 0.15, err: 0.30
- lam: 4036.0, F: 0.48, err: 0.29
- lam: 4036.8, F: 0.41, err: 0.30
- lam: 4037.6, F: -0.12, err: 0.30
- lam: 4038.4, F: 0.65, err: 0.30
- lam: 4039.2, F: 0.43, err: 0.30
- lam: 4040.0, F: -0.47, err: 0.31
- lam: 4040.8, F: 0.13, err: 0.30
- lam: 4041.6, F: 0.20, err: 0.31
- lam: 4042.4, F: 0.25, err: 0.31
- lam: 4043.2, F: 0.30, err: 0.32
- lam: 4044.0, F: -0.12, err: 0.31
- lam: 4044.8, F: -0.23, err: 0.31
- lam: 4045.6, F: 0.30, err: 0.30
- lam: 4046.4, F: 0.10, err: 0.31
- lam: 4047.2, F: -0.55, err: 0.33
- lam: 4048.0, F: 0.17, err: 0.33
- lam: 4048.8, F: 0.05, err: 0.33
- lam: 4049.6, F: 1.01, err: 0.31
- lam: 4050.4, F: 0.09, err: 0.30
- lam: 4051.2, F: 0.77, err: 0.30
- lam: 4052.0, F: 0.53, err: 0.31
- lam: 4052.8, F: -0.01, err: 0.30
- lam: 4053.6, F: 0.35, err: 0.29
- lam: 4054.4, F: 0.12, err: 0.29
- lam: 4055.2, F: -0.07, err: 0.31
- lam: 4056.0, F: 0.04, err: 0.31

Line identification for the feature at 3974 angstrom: Lyman alpha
